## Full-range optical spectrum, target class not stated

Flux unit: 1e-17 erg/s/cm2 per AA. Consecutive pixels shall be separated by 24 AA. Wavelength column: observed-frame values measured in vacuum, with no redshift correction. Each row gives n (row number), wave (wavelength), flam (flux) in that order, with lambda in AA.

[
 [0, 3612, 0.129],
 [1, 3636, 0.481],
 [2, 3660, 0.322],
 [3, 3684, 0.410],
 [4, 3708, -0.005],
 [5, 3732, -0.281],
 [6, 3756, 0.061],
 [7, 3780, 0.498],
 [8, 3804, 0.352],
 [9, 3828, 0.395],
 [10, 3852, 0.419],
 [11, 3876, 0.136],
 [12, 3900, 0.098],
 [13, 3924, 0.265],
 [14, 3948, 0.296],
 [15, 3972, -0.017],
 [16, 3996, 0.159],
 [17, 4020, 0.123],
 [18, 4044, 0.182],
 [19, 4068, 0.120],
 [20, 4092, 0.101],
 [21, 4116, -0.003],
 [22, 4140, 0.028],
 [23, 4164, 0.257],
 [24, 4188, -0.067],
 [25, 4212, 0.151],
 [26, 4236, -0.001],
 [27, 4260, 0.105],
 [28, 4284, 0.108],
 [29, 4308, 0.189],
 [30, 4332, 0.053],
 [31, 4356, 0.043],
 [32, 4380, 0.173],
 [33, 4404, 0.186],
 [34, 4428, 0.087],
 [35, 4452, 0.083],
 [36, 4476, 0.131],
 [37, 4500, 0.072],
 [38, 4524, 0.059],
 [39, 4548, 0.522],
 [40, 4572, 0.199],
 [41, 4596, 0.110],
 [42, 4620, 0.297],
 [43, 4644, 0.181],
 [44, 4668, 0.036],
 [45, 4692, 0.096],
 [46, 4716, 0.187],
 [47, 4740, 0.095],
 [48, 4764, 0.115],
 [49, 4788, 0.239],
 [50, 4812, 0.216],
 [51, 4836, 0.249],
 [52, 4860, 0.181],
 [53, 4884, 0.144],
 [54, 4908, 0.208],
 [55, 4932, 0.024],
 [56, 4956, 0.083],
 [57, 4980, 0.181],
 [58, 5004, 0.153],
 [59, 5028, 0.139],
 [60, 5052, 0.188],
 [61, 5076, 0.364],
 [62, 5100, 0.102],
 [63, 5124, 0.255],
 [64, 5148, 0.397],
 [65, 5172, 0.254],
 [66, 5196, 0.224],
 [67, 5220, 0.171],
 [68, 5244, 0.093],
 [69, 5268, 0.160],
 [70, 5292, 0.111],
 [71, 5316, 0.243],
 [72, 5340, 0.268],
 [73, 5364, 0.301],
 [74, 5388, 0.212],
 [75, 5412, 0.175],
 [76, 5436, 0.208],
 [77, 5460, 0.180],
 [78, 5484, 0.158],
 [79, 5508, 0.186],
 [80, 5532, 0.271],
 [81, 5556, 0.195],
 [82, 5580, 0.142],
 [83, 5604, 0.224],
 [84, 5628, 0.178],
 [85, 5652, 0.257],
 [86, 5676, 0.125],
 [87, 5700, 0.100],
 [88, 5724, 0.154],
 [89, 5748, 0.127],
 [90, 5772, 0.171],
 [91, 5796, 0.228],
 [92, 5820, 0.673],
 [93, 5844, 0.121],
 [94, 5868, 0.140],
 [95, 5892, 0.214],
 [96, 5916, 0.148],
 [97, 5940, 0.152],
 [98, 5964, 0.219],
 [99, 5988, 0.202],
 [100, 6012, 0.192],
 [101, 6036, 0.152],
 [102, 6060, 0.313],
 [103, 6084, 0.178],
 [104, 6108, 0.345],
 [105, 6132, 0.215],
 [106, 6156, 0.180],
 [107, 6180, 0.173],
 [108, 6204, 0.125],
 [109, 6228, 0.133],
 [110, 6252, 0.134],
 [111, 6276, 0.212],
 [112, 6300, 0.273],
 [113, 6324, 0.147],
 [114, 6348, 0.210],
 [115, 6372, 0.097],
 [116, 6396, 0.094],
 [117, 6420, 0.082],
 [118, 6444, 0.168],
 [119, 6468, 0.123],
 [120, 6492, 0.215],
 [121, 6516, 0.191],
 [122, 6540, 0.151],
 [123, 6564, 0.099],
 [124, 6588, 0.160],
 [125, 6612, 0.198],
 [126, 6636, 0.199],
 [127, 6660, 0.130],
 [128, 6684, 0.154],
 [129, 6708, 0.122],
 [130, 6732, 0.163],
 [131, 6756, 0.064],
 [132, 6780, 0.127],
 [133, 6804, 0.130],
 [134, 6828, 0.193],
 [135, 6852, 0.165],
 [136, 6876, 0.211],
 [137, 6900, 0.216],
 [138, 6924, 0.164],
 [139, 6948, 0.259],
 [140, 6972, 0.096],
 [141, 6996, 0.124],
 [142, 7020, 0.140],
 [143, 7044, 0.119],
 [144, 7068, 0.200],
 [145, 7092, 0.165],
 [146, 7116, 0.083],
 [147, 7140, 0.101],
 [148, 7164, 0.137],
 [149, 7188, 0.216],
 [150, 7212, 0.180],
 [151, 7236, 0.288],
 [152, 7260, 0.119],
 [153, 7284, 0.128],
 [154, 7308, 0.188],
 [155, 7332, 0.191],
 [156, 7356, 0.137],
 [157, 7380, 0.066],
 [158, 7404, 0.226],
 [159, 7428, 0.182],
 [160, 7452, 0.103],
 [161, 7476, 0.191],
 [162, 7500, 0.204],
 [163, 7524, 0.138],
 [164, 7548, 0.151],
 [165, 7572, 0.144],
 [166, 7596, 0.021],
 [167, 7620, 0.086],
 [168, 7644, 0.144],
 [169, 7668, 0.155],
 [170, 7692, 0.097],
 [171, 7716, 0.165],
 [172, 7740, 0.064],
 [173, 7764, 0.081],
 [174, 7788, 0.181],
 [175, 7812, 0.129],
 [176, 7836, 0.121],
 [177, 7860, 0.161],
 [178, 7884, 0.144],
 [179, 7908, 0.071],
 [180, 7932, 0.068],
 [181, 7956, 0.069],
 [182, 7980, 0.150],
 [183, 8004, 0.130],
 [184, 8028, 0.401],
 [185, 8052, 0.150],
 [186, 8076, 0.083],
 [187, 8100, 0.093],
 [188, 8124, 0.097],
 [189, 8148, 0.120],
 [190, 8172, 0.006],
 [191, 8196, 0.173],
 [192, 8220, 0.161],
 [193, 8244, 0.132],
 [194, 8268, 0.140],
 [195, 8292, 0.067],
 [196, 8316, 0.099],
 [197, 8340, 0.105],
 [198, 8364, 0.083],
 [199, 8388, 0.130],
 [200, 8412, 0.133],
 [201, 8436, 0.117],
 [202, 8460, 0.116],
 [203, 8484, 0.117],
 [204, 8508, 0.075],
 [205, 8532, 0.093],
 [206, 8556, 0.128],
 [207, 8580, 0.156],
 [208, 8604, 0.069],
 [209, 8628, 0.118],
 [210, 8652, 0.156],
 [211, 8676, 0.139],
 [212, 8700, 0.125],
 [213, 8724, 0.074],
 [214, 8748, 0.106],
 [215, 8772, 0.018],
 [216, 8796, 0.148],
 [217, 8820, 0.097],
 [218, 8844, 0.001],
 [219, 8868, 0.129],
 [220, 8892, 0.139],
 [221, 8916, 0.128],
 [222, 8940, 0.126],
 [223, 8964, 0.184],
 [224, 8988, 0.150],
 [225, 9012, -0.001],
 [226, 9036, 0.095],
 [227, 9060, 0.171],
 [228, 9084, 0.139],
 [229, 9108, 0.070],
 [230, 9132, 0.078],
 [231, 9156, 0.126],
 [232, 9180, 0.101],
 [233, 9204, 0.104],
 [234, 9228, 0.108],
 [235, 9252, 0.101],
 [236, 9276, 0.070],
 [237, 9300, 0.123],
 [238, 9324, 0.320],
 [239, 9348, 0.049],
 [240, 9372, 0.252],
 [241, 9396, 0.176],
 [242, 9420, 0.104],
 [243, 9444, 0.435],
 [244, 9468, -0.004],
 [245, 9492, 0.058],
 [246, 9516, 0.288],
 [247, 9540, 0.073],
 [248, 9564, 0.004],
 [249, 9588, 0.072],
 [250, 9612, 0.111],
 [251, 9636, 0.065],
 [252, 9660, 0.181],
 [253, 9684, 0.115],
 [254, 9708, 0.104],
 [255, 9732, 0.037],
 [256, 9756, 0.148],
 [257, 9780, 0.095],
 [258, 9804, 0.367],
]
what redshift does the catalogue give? 0.221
